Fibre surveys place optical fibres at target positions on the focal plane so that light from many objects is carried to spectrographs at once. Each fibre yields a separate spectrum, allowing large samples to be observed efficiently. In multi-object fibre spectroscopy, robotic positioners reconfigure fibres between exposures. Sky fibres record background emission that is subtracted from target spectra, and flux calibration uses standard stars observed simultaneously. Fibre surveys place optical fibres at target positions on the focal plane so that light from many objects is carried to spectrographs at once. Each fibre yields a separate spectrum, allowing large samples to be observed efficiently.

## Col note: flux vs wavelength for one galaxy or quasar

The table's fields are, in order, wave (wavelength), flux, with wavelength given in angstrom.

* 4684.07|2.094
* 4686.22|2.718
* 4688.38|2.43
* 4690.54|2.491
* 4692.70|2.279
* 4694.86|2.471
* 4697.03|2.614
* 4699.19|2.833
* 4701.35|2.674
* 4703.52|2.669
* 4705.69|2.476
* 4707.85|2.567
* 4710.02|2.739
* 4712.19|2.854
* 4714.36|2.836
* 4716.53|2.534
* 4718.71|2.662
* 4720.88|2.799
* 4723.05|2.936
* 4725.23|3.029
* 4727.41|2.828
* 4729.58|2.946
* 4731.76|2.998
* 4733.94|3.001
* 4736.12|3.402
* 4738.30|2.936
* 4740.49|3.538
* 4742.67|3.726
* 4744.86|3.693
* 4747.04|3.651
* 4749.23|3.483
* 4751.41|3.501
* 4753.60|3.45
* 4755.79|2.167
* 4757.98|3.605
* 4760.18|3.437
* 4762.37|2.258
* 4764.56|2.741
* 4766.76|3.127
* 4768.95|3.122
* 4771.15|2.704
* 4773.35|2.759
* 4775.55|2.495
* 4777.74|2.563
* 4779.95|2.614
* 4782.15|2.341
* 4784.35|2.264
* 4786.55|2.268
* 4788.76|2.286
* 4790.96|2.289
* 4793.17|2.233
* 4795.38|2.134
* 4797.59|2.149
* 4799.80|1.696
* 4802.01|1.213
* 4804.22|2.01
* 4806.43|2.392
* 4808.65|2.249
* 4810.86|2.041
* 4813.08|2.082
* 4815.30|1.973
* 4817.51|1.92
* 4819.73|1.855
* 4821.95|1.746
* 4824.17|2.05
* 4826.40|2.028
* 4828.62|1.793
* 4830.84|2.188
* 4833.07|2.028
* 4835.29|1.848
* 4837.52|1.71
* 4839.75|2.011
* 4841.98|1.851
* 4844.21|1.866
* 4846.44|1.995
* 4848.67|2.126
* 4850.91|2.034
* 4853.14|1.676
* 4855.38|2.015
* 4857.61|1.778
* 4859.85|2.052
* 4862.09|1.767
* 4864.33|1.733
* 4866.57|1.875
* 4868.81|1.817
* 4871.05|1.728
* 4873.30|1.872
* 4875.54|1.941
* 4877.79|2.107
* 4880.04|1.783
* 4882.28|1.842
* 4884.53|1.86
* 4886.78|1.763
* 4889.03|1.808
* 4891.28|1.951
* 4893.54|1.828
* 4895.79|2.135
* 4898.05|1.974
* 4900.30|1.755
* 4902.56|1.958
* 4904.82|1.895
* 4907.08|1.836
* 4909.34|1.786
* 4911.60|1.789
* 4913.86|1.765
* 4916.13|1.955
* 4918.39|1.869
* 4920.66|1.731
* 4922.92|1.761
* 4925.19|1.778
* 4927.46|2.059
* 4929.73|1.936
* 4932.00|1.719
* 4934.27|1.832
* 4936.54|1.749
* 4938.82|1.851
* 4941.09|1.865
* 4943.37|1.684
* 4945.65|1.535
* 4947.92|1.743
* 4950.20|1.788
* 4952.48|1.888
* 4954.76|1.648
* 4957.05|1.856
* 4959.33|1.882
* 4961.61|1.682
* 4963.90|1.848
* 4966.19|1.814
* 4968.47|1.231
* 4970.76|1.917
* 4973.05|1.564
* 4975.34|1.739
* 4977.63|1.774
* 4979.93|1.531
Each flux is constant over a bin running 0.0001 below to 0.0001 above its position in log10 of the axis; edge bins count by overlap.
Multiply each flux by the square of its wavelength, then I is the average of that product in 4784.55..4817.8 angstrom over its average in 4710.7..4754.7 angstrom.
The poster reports 0.68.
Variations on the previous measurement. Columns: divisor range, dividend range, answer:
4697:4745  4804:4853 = 0.71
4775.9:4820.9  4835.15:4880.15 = 0.91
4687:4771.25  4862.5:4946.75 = 0.67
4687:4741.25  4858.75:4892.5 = 0.72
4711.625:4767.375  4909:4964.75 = 0.63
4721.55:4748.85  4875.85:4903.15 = 0.63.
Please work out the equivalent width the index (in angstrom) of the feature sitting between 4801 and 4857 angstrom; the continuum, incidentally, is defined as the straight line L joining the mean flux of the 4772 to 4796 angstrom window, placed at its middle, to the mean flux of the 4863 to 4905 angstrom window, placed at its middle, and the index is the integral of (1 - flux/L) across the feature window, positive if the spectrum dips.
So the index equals 5.4 angstrom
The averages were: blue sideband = 2.39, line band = 1.95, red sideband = 1.87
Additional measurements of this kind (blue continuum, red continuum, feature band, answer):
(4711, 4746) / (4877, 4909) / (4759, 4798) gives 2.1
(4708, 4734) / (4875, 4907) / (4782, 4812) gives 3.9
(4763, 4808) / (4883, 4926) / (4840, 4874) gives 2.9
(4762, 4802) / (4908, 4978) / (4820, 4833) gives 1.6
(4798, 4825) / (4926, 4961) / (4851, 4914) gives 0.0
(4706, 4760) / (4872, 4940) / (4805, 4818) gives 2.1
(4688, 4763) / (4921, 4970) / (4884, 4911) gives 2.0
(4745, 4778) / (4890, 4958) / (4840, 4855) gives 2.9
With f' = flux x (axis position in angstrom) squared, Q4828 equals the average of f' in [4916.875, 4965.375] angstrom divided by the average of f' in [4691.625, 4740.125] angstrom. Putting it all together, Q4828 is 0.71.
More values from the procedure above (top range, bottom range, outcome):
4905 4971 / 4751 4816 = 0.77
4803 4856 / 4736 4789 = 0.69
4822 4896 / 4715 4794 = 0.68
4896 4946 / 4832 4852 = 0.97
